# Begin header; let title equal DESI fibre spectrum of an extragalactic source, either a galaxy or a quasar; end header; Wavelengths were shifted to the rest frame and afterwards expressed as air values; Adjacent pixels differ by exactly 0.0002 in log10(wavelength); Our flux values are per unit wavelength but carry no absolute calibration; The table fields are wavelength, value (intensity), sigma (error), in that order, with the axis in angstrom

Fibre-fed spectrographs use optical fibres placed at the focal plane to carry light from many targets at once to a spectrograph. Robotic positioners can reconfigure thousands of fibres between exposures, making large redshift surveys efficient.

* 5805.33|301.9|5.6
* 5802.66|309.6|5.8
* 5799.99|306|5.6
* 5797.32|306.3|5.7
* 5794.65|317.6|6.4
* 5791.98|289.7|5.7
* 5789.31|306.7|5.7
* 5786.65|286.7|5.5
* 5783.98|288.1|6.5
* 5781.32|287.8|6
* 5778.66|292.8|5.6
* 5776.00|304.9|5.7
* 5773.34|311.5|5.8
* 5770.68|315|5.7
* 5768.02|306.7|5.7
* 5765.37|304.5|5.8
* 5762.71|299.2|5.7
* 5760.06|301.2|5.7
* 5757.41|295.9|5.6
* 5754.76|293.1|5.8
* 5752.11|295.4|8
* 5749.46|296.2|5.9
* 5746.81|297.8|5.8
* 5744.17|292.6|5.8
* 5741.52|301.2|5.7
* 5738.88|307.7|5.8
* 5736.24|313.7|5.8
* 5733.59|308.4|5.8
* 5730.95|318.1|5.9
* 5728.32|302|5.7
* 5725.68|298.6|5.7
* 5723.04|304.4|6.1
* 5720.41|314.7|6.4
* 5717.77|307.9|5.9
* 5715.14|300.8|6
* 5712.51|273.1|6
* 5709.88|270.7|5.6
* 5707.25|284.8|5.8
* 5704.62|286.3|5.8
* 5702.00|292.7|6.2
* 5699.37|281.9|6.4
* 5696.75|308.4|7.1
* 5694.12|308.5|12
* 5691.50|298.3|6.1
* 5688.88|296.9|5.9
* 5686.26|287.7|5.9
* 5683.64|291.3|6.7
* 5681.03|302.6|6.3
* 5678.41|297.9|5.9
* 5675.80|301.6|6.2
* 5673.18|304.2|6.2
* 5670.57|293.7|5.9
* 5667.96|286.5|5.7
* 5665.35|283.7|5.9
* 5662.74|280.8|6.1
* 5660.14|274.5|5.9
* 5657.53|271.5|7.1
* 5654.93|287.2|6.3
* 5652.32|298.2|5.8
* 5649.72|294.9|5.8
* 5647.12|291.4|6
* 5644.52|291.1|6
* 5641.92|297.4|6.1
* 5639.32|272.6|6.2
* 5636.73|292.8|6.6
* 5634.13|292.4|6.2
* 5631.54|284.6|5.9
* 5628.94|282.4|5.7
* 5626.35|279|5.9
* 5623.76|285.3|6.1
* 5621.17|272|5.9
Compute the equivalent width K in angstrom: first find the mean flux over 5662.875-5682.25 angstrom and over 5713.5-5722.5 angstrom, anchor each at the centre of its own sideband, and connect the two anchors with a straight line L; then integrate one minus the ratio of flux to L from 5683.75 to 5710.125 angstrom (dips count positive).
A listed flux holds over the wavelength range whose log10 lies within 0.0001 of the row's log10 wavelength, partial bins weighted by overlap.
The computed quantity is 0.7 angstrom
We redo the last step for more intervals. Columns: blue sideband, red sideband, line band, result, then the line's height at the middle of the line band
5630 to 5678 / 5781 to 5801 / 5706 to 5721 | 0.1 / 293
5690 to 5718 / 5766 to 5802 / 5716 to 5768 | -1.1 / 296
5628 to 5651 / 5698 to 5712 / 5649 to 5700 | -1.3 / 286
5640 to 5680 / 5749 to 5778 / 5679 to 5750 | -0.4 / 296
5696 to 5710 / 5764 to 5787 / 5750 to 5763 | 0.0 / 297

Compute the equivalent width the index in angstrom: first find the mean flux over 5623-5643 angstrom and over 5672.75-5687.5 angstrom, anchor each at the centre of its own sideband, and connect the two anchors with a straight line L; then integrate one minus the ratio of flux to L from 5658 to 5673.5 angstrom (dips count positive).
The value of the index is 0.4 angstrom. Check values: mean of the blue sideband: 286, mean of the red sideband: 297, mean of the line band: 285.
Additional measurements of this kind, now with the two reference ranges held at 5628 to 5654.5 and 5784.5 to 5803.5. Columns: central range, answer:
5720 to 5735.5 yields -0.6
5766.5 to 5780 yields -0.2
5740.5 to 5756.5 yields 0.1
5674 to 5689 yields -0.2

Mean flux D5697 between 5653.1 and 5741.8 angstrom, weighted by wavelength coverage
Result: 295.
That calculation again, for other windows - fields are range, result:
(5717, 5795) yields 302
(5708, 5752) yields 300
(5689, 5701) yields 299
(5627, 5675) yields 288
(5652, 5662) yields 281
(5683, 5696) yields 297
